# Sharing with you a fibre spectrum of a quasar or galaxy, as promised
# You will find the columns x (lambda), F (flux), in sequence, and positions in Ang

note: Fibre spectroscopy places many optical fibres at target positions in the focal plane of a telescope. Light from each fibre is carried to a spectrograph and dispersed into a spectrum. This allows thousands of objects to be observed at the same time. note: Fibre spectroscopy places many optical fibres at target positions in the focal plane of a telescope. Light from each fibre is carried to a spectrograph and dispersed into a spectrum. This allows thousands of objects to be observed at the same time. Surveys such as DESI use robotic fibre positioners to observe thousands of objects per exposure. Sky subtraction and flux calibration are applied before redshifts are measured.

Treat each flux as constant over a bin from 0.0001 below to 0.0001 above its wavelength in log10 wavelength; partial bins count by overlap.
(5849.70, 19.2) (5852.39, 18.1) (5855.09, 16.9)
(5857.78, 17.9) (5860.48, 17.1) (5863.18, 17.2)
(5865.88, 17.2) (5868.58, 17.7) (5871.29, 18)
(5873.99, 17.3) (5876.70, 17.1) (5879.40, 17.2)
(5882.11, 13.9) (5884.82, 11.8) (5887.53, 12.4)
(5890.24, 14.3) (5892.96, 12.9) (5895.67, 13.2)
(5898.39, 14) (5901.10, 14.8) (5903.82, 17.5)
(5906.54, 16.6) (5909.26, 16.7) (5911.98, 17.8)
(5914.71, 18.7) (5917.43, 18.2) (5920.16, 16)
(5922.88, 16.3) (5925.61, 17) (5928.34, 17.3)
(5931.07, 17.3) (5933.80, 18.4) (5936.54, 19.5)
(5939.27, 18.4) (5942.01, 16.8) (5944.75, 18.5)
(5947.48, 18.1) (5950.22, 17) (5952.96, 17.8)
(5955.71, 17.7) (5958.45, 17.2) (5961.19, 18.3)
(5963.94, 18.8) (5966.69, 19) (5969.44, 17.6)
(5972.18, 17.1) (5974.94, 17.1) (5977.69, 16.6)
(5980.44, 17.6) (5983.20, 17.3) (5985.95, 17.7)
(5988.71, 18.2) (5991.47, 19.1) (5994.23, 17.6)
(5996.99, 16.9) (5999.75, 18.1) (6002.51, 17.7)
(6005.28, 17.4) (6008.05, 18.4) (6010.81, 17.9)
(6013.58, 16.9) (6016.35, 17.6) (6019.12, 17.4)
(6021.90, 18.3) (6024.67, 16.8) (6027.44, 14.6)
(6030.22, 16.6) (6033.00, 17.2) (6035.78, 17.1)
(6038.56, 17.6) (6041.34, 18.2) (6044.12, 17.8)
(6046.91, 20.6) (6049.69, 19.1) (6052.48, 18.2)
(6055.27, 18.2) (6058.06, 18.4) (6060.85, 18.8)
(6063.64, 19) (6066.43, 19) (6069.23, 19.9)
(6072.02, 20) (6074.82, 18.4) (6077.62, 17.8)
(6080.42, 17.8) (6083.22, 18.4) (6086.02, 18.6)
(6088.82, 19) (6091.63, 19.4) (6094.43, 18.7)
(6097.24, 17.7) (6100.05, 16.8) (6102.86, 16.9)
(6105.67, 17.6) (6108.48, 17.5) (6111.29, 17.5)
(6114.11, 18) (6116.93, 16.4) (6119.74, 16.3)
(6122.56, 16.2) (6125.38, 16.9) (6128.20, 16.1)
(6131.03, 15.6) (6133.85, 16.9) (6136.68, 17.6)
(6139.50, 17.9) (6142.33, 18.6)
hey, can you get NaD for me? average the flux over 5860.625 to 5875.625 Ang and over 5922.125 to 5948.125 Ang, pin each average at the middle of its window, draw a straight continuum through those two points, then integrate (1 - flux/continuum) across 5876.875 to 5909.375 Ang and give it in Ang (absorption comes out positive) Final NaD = 5.5 Ang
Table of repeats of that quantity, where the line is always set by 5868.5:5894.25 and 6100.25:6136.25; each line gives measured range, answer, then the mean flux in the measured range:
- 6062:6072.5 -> -1.9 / 19.4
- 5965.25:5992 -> -3.1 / 17.7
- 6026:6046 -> -1.0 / 17.1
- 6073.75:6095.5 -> -2.5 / 18.5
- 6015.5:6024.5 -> -0.8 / 17.6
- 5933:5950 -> -2.9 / 18.2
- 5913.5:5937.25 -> -3.3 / 17.6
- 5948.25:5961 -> -1.5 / 17.5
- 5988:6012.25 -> -2.9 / 17.9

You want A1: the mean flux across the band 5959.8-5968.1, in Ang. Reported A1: 18.7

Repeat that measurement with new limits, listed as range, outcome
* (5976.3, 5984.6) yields 17.2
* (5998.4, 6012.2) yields 17.9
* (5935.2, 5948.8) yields 18.3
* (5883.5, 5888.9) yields 12.1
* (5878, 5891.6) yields 13.9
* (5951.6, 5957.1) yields 17.7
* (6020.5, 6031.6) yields 16.6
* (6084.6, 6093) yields 19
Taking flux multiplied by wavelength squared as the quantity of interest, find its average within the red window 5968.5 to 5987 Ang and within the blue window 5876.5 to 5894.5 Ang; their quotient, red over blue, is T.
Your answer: 1.3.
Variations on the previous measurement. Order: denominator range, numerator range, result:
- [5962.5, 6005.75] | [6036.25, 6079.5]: 1.08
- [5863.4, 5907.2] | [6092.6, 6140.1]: 1.20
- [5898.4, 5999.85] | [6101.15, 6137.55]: 1.02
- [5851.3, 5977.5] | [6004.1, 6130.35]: 1.11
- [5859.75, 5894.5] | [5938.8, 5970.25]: 1.18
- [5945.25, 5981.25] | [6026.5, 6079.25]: 1.06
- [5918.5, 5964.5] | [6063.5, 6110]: 1.09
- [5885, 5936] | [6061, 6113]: 1.21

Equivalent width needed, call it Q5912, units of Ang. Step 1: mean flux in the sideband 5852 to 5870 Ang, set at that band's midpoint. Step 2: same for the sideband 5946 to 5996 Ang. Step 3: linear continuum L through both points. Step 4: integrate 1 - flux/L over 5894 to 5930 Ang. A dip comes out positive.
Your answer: 2.31 Ang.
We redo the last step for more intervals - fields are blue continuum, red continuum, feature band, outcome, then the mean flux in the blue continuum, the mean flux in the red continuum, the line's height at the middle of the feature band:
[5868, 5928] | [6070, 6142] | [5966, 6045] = -3.28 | 15.9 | 17.6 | 16.8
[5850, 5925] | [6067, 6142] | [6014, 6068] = -1.96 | 16.2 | 17.7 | 17.3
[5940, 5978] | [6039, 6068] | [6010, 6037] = 2.01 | 17.7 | 18.7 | 18.4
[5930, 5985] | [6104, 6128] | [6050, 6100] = -4.10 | 17.8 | 17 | 17.2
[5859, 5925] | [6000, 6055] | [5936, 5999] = -3.24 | 16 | 17.7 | 16.9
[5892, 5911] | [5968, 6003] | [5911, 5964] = -4.93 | 15.2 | 17.6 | 16.2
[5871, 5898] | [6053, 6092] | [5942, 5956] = -1.46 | 14.7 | 18.7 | 16.1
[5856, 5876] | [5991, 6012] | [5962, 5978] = -0.04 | 17.5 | 17.8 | 17.8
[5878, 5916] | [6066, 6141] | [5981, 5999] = -1.67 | 15.1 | 17.7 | 16.3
